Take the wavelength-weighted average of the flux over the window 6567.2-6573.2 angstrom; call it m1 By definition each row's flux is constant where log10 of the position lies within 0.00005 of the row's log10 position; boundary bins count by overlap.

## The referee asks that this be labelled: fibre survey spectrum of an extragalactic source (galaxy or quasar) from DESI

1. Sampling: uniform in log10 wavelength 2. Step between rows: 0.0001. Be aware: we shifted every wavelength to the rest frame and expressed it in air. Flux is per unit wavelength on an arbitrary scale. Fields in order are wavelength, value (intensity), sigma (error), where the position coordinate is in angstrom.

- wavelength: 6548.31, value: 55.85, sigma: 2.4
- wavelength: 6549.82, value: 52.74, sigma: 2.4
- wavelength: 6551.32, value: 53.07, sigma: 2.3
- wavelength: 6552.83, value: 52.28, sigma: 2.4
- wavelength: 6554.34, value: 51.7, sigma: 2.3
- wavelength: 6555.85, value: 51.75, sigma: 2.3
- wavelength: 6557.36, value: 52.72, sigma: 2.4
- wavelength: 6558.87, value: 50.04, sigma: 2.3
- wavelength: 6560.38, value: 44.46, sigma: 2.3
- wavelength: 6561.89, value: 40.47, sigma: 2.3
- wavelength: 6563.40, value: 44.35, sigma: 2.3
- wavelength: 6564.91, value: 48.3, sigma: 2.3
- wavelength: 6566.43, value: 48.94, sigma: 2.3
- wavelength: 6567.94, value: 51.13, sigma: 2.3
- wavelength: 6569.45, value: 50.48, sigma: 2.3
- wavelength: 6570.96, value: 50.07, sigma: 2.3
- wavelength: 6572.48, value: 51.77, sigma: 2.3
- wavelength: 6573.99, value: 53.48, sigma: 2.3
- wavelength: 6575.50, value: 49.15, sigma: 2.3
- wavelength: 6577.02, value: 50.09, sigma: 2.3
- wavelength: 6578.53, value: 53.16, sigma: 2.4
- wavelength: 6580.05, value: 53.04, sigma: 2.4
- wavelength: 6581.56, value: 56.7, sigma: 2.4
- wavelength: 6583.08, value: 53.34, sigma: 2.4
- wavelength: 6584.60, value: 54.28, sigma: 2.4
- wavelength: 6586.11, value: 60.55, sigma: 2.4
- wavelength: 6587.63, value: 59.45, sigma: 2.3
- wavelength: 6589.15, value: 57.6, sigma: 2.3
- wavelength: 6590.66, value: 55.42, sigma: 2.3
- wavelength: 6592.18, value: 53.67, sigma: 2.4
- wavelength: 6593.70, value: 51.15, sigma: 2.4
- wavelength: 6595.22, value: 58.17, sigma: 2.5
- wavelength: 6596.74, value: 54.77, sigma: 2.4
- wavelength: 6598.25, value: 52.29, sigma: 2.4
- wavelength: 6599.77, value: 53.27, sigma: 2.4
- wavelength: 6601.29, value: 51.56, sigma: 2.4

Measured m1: 50.8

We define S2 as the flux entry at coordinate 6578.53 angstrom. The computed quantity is 53.16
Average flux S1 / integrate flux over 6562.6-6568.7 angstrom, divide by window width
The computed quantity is 48.1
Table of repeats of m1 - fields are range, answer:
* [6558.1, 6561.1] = 47.3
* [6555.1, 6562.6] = 47.9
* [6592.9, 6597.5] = 54.7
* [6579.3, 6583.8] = 54.4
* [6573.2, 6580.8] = 51.8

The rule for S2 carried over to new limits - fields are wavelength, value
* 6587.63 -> 59.45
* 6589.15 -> 57.6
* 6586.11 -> 60.55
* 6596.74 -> 54.77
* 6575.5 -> 49.15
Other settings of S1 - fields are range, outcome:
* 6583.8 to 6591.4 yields 57.5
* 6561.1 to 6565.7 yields 44.4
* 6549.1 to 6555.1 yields 52.5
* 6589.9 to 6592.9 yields 54.7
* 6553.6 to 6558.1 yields 52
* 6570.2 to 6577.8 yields 50.9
